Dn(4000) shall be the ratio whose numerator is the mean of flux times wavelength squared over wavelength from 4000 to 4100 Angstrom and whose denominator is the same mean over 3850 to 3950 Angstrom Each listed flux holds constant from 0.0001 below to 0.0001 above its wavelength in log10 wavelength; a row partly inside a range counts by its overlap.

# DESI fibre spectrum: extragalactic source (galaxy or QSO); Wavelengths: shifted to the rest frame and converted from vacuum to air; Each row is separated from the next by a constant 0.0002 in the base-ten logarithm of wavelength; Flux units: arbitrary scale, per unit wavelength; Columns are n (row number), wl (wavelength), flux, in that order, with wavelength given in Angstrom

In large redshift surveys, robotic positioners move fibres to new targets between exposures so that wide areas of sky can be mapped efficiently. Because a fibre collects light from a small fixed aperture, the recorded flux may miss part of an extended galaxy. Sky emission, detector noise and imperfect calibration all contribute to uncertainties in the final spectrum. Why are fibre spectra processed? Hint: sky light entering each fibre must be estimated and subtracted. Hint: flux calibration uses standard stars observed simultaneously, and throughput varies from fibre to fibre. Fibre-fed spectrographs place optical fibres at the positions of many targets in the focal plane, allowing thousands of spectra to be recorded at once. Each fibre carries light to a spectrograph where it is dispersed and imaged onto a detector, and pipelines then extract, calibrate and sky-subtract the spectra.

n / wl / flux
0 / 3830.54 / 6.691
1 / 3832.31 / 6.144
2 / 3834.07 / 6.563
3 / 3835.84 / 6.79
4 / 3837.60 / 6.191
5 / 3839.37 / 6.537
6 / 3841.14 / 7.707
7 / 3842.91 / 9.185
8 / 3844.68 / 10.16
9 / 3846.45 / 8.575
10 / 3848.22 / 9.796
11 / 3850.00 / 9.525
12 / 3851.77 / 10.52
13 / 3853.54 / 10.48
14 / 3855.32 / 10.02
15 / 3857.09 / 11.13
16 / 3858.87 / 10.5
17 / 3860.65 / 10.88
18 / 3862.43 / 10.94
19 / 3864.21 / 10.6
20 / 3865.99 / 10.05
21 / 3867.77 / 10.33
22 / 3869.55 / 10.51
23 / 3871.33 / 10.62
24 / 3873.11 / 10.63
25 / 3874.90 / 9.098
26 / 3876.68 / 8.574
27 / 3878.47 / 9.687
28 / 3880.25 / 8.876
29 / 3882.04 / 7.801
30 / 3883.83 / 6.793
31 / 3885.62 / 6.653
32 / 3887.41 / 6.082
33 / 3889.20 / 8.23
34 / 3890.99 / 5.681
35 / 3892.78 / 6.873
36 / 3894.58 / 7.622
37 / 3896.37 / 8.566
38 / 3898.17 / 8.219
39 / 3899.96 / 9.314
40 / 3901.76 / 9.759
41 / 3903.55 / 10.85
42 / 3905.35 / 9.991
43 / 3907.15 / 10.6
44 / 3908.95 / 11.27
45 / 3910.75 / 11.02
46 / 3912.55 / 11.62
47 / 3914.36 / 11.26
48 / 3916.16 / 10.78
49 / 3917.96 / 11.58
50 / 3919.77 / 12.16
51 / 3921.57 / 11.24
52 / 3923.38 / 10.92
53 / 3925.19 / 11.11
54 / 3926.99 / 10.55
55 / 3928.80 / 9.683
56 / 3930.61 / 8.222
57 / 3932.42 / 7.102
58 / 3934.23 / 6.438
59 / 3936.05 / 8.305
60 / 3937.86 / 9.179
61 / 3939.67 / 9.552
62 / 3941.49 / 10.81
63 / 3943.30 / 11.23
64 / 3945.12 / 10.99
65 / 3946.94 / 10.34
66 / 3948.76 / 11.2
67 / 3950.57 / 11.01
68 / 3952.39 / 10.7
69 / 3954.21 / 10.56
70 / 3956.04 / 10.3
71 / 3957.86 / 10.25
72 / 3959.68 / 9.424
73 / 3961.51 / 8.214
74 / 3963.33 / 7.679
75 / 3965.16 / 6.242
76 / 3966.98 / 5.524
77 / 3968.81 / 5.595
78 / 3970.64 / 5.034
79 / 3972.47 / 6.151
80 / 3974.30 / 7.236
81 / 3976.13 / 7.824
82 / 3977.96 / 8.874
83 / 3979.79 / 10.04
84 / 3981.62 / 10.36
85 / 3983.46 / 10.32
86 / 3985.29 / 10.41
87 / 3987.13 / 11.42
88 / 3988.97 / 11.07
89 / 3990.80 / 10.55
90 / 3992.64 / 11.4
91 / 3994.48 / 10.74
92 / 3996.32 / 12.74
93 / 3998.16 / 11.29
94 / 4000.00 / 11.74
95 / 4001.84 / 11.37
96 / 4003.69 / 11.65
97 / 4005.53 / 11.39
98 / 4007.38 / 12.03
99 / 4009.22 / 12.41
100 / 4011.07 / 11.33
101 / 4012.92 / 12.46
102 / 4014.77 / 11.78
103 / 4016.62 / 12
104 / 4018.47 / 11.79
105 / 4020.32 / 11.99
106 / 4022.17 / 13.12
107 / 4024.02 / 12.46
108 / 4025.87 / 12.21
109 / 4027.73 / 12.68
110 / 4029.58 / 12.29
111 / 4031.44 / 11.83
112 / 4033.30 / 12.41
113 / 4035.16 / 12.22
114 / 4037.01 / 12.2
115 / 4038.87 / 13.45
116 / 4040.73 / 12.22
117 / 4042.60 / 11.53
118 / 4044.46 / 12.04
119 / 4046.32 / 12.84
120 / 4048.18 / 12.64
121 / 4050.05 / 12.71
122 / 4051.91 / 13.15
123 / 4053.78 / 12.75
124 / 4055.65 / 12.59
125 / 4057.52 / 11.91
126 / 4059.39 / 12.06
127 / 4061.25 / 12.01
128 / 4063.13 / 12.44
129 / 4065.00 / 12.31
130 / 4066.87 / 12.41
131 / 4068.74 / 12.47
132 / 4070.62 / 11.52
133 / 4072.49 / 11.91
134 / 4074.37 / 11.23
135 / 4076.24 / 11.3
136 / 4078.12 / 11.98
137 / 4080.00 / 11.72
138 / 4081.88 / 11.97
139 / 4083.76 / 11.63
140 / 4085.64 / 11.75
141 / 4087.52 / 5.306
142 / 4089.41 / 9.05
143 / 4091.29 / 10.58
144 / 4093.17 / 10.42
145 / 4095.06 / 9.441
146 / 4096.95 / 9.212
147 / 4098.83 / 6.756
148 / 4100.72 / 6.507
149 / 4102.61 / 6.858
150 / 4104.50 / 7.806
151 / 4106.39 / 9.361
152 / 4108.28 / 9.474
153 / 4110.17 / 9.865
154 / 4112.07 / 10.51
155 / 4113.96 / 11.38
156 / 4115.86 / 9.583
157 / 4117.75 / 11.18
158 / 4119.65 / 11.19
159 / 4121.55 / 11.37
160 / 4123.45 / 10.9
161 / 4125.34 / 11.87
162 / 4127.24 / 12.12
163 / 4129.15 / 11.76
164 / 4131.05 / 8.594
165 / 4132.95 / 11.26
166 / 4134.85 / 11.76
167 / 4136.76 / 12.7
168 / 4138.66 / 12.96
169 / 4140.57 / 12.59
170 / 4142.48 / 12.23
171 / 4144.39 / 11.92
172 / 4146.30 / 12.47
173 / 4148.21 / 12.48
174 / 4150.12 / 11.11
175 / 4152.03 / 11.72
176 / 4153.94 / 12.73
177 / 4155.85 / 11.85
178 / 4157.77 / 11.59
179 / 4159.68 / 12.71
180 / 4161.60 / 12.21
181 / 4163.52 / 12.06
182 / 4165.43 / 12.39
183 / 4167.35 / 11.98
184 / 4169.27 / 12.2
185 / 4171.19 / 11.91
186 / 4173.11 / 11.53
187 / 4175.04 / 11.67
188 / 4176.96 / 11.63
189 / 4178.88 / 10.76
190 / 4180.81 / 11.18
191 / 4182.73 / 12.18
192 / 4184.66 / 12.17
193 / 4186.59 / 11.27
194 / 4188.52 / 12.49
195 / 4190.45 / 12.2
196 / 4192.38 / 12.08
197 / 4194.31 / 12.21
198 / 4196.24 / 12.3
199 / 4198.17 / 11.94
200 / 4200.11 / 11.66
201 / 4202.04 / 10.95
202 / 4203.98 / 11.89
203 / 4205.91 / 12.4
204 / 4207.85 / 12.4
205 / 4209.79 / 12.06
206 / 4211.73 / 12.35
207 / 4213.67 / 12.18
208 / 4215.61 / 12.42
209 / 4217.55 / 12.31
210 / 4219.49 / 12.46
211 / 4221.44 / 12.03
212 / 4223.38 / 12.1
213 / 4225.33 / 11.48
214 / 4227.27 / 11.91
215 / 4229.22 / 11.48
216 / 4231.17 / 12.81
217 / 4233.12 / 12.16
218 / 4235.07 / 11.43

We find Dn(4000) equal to 1.30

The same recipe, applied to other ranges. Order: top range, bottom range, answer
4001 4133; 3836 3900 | 1.39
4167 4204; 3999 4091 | 1.06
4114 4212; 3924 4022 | 1.30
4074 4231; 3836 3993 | 1.36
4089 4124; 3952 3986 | 1.21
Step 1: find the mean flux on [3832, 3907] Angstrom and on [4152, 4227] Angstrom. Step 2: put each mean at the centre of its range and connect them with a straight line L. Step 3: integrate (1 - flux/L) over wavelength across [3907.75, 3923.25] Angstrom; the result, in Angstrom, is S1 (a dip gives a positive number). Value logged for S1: -3.25 Angstrom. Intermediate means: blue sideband 8.92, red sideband 12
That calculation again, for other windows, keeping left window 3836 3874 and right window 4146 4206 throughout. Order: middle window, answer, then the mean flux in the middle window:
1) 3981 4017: -2.4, 11.4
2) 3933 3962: 1.2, 9.9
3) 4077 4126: 6.5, 9.9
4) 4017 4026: -1.2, 12.3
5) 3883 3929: 2.3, 9.56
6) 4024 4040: -2.2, 12.4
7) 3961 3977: 6.0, 6.57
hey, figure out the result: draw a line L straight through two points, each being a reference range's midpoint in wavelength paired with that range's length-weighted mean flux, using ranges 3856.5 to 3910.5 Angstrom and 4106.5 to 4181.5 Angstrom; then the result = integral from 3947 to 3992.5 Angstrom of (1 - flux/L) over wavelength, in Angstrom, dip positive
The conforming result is 4.3 Angstrom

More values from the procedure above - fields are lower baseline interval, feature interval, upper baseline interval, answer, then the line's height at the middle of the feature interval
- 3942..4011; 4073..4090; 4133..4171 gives 0.8 Angstrom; 11.3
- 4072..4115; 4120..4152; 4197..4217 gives -3.3 Angstrom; 10.6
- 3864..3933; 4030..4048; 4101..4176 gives -3.0 Angstrom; 10.6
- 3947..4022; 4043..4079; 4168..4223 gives -4.7 Angstrom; 10.8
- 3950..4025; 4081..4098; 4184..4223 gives 1.8 Angstrom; 11.1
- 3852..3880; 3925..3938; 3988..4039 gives 2.7 Angstrom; 11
